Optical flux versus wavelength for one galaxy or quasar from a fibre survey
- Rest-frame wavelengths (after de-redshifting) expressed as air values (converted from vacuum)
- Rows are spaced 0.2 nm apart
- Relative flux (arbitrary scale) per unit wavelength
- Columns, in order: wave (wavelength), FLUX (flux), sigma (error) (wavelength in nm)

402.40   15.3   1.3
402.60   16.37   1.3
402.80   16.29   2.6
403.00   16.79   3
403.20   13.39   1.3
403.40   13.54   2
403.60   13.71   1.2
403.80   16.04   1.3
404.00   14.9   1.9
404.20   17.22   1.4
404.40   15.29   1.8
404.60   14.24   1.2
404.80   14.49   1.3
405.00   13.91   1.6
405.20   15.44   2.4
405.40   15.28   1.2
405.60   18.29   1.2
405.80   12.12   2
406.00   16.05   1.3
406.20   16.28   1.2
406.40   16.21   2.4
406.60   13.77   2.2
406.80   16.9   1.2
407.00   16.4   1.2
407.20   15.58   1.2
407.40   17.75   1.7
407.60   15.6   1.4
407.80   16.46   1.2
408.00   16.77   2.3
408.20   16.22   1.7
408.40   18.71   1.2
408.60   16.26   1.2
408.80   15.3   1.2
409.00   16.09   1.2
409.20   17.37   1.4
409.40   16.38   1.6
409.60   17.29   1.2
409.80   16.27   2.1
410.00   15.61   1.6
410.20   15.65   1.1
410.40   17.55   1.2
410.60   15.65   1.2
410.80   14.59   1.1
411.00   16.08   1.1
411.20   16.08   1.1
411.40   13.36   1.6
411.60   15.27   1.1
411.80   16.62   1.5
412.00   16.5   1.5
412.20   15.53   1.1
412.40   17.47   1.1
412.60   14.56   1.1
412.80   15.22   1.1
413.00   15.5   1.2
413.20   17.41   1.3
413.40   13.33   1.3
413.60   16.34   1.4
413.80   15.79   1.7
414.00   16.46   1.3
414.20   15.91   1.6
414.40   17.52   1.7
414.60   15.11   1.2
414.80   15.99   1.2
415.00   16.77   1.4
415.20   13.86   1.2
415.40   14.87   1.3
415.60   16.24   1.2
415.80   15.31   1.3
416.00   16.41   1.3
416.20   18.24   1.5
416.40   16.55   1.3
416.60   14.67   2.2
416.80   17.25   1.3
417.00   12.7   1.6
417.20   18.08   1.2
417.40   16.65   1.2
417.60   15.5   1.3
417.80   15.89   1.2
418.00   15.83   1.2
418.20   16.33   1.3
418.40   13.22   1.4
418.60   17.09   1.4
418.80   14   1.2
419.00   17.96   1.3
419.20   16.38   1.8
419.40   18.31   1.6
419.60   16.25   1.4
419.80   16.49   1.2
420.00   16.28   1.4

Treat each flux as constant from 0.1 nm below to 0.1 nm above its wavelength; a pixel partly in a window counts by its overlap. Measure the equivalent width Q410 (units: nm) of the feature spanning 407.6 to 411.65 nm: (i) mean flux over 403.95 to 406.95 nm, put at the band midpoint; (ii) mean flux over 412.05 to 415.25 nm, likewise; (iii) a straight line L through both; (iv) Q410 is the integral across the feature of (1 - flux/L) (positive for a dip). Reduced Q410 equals -0.14 nm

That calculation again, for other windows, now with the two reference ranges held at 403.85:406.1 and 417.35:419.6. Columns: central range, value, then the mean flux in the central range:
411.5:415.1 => -0.045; 16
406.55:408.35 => -0.107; 16.3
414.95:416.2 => 0.013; 15.7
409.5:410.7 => -0.060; 16.3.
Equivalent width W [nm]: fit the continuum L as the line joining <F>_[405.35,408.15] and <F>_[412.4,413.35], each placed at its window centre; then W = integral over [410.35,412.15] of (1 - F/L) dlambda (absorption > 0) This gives 0.01 nm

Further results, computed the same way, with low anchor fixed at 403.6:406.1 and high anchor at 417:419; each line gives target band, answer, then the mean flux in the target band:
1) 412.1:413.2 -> -0.02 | 15.8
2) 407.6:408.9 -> -0.10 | 16.5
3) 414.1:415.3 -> -0.02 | 15.9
